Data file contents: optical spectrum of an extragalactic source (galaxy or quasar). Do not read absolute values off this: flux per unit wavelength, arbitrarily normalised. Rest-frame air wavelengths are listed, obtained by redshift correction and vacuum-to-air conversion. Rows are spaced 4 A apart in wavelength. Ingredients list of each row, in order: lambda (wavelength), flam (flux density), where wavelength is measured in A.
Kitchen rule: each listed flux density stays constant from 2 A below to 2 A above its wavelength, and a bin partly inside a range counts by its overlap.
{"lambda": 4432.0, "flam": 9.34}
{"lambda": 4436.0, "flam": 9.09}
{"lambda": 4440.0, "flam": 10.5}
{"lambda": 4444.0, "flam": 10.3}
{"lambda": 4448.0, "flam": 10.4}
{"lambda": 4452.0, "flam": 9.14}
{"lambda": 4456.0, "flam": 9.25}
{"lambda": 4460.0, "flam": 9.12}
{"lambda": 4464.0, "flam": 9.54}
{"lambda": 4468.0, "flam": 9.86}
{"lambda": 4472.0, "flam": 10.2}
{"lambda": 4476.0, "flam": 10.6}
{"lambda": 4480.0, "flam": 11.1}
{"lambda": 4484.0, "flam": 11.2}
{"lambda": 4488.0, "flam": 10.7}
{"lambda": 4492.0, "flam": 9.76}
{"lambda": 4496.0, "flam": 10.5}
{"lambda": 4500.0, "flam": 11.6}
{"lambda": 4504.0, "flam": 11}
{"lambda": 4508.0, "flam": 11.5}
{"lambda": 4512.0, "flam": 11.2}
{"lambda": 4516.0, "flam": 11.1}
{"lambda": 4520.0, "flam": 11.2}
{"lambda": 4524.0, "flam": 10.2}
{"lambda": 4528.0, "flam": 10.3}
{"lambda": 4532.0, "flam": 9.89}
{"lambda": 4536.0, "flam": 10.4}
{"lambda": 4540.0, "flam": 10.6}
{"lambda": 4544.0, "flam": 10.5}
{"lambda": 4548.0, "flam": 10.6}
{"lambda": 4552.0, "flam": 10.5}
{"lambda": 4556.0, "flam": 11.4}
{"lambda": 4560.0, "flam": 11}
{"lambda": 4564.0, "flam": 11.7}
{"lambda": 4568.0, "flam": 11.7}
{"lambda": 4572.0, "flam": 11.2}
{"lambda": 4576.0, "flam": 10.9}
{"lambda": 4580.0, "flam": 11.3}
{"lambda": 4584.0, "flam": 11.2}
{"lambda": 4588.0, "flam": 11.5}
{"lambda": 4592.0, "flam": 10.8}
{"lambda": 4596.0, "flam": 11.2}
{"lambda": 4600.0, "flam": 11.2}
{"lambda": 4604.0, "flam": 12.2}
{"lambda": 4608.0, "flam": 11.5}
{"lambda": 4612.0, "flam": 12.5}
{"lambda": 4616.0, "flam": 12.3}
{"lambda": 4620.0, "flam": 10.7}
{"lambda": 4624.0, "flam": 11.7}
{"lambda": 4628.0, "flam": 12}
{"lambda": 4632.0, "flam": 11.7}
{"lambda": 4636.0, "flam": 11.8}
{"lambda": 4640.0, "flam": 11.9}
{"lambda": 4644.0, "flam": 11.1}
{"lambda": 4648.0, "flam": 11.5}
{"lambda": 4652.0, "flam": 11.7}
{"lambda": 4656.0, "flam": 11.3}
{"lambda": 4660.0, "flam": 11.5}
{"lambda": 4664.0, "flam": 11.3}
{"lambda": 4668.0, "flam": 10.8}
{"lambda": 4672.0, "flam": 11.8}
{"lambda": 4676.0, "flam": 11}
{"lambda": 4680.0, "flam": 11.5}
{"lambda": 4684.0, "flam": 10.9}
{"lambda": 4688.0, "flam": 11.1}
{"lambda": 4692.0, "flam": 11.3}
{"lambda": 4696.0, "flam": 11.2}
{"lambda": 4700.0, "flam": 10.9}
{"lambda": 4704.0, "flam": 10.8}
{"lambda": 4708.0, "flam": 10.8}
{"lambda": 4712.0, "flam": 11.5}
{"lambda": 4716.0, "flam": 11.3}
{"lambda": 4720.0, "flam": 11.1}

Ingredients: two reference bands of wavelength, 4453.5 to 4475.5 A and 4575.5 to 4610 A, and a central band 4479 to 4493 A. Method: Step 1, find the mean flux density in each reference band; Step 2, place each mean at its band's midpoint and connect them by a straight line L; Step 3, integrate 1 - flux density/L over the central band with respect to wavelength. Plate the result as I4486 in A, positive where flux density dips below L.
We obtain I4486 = -1.1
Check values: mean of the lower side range 9.65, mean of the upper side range 11.3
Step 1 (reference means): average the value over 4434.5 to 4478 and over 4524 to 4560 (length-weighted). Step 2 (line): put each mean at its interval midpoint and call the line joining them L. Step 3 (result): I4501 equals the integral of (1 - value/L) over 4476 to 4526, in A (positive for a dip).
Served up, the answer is -3.5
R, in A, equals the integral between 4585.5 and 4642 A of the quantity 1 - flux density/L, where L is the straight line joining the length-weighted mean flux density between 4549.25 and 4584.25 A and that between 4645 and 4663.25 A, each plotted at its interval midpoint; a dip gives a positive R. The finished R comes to -1.5 A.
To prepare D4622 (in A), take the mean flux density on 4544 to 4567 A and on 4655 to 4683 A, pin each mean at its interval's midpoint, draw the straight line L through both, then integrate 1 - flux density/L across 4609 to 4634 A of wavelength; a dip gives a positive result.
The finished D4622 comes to -1.4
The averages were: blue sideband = 11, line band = 11.8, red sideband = 11.3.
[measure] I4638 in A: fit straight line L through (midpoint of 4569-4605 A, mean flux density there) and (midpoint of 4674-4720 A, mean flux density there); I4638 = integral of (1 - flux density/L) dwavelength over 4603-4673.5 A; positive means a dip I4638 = -2.7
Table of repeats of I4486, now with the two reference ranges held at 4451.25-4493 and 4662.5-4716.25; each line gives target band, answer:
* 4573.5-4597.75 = -1.2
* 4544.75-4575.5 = -1.8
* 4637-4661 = -1.2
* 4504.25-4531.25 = -1.5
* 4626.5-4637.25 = -1.0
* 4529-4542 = 0.1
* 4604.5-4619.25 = -1.7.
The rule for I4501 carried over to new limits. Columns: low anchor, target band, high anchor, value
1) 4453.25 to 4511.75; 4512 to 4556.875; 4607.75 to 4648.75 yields 1.1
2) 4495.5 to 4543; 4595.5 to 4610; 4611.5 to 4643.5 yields 0.0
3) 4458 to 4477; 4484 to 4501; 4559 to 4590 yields -0.8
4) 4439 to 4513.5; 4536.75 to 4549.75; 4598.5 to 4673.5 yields 0.4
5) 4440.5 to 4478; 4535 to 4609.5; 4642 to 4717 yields -4.1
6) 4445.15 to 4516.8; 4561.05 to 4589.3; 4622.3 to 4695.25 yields -1.0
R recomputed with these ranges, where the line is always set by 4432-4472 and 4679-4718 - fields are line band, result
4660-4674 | -0.5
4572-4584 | -0.8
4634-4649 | -1.1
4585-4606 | -1.7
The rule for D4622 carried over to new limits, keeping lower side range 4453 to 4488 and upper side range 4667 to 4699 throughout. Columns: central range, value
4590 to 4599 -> -0.23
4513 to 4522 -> -0.70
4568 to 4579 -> -0.57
